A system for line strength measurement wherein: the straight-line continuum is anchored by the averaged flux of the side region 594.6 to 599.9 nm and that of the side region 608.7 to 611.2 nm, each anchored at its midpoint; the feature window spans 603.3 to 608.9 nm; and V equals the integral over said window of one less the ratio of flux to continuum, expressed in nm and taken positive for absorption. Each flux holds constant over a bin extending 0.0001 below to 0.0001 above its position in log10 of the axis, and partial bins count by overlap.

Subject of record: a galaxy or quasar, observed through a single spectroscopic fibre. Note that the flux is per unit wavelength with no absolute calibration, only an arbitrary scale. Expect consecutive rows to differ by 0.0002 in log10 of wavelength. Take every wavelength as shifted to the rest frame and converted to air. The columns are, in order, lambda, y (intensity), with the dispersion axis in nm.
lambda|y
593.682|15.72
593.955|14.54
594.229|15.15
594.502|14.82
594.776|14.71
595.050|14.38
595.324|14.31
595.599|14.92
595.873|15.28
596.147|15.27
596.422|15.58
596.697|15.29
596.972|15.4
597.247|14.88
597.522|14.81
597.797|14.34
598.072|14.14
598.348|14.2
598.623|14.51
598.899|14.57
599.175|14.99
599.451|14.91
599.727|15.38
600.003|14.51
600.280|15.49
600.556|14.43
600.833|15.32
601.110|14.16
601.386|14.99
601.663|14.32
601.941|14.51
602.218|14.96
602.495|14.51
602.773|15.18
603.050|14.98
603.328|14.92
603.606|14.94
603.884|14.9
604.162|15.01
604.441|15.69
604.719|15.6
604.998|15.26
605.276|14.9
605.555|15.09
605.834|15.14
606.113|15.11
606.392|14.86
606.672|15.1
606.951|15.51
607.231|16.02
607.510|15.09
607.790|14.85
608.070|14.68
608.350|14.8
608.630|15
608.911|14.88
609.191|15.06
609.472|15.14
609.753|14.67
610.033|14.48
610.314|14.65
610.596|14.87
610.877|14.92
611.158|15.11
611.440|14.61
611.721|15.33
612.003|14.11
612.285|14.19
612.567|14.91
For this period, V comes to -0.10 nm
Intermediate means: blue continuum 14.8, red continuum 14.9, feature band 15.1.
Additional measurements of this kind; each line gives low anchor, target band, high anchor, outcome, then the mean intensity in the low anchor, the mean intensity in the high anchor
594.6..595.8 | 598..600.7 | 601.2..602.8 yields -0.01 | 14.6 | 14.7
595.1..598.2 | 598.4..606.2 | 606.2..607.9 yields 0.08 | 14.9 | 15.2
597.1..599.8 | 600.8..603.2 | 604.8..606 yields 0.02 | 14.7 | 15.1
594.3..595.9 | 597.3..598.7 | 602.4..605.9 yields 0.04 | 14.7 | 15.1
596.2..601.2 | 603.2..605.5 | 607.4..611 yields -0.05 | 14.8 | 14.8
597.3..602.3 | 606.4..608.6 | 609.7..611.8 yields -0.05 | 14.7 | 14.8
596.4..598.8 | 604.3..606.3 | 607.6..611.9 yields -0.06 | 14.8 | 14.9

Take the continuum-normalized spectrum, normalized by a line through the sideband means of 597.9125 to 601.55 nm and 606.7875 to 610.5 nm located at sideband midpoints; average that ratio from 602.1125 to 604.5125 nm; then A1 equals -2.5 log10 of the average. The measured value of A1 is -0.01 mag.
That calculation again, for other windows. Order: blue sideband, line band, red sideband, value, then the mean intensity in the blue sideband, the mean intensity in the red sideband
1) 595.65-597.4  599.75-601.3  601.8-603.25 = 0.01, 15.3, 14.8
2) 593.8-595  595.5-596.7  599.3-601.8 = -0.03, 14.8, 14.8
